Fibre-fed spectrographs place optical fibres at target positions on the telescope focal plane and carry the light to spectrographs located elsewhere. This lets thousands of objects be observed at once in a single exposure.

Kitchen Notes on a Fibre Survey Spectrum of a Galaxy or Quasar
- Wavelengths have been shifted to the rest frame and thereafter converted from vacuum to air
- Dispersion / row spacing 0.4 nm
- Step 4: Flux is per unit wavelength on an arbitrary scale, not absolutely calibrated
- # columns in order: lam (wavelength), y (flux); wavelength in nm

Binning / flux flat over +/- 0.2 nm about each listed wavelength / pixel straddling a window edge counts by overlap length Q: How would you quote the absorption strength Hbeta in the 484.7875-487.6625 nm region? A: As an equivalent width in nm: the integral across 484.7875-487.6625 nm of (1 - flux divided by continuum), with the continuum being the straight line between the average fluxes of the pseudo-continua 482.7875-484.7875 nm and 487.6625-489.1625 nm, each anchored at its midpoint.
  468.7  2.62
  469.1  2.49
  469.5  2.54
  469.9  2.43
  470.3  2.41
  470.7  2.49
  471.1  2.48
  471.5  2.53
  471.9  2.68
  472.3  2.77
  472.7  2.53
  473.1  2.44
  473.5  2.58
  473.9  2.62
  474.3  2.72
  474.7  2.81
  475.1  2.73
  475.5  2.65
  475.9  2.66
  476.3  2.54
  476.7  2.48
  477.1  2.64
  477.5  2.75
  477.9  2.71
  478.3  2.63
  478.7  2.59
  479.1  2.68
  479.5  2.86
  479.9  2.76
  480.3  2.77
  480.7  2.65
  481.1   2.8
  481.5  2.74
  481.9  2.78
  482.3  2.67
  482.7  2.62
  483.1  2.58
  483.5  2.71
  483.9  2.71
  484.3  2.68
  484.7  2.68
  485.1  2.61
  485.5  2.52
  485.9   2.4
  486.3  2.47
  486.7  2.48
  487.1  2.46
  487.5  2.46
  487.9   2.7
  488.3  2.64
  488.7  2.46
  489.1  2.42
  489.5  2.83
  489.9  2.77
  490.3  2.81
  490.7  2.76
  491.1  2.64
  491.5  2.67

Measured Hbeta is 0.13 nm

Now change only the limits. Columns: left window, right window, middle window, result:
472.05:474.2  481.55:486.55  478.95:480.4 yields -0.09 nm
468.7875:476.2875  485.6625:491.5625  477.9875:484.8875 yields -0.29 nm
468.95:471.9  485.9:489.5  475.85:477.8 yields -0.09 nm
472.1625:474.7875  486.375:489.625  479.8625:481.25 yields -0.08 nm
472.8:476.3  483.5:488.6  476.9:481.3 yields -0.17 nm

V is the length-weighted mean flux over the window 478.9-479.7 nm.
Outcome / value 2.77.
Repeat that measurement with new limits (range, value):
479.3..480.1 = 2.81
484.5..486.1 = 2.55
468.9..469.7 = 2.52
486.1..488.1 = 2.51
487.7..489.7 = 2.61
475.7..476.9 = 2.56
